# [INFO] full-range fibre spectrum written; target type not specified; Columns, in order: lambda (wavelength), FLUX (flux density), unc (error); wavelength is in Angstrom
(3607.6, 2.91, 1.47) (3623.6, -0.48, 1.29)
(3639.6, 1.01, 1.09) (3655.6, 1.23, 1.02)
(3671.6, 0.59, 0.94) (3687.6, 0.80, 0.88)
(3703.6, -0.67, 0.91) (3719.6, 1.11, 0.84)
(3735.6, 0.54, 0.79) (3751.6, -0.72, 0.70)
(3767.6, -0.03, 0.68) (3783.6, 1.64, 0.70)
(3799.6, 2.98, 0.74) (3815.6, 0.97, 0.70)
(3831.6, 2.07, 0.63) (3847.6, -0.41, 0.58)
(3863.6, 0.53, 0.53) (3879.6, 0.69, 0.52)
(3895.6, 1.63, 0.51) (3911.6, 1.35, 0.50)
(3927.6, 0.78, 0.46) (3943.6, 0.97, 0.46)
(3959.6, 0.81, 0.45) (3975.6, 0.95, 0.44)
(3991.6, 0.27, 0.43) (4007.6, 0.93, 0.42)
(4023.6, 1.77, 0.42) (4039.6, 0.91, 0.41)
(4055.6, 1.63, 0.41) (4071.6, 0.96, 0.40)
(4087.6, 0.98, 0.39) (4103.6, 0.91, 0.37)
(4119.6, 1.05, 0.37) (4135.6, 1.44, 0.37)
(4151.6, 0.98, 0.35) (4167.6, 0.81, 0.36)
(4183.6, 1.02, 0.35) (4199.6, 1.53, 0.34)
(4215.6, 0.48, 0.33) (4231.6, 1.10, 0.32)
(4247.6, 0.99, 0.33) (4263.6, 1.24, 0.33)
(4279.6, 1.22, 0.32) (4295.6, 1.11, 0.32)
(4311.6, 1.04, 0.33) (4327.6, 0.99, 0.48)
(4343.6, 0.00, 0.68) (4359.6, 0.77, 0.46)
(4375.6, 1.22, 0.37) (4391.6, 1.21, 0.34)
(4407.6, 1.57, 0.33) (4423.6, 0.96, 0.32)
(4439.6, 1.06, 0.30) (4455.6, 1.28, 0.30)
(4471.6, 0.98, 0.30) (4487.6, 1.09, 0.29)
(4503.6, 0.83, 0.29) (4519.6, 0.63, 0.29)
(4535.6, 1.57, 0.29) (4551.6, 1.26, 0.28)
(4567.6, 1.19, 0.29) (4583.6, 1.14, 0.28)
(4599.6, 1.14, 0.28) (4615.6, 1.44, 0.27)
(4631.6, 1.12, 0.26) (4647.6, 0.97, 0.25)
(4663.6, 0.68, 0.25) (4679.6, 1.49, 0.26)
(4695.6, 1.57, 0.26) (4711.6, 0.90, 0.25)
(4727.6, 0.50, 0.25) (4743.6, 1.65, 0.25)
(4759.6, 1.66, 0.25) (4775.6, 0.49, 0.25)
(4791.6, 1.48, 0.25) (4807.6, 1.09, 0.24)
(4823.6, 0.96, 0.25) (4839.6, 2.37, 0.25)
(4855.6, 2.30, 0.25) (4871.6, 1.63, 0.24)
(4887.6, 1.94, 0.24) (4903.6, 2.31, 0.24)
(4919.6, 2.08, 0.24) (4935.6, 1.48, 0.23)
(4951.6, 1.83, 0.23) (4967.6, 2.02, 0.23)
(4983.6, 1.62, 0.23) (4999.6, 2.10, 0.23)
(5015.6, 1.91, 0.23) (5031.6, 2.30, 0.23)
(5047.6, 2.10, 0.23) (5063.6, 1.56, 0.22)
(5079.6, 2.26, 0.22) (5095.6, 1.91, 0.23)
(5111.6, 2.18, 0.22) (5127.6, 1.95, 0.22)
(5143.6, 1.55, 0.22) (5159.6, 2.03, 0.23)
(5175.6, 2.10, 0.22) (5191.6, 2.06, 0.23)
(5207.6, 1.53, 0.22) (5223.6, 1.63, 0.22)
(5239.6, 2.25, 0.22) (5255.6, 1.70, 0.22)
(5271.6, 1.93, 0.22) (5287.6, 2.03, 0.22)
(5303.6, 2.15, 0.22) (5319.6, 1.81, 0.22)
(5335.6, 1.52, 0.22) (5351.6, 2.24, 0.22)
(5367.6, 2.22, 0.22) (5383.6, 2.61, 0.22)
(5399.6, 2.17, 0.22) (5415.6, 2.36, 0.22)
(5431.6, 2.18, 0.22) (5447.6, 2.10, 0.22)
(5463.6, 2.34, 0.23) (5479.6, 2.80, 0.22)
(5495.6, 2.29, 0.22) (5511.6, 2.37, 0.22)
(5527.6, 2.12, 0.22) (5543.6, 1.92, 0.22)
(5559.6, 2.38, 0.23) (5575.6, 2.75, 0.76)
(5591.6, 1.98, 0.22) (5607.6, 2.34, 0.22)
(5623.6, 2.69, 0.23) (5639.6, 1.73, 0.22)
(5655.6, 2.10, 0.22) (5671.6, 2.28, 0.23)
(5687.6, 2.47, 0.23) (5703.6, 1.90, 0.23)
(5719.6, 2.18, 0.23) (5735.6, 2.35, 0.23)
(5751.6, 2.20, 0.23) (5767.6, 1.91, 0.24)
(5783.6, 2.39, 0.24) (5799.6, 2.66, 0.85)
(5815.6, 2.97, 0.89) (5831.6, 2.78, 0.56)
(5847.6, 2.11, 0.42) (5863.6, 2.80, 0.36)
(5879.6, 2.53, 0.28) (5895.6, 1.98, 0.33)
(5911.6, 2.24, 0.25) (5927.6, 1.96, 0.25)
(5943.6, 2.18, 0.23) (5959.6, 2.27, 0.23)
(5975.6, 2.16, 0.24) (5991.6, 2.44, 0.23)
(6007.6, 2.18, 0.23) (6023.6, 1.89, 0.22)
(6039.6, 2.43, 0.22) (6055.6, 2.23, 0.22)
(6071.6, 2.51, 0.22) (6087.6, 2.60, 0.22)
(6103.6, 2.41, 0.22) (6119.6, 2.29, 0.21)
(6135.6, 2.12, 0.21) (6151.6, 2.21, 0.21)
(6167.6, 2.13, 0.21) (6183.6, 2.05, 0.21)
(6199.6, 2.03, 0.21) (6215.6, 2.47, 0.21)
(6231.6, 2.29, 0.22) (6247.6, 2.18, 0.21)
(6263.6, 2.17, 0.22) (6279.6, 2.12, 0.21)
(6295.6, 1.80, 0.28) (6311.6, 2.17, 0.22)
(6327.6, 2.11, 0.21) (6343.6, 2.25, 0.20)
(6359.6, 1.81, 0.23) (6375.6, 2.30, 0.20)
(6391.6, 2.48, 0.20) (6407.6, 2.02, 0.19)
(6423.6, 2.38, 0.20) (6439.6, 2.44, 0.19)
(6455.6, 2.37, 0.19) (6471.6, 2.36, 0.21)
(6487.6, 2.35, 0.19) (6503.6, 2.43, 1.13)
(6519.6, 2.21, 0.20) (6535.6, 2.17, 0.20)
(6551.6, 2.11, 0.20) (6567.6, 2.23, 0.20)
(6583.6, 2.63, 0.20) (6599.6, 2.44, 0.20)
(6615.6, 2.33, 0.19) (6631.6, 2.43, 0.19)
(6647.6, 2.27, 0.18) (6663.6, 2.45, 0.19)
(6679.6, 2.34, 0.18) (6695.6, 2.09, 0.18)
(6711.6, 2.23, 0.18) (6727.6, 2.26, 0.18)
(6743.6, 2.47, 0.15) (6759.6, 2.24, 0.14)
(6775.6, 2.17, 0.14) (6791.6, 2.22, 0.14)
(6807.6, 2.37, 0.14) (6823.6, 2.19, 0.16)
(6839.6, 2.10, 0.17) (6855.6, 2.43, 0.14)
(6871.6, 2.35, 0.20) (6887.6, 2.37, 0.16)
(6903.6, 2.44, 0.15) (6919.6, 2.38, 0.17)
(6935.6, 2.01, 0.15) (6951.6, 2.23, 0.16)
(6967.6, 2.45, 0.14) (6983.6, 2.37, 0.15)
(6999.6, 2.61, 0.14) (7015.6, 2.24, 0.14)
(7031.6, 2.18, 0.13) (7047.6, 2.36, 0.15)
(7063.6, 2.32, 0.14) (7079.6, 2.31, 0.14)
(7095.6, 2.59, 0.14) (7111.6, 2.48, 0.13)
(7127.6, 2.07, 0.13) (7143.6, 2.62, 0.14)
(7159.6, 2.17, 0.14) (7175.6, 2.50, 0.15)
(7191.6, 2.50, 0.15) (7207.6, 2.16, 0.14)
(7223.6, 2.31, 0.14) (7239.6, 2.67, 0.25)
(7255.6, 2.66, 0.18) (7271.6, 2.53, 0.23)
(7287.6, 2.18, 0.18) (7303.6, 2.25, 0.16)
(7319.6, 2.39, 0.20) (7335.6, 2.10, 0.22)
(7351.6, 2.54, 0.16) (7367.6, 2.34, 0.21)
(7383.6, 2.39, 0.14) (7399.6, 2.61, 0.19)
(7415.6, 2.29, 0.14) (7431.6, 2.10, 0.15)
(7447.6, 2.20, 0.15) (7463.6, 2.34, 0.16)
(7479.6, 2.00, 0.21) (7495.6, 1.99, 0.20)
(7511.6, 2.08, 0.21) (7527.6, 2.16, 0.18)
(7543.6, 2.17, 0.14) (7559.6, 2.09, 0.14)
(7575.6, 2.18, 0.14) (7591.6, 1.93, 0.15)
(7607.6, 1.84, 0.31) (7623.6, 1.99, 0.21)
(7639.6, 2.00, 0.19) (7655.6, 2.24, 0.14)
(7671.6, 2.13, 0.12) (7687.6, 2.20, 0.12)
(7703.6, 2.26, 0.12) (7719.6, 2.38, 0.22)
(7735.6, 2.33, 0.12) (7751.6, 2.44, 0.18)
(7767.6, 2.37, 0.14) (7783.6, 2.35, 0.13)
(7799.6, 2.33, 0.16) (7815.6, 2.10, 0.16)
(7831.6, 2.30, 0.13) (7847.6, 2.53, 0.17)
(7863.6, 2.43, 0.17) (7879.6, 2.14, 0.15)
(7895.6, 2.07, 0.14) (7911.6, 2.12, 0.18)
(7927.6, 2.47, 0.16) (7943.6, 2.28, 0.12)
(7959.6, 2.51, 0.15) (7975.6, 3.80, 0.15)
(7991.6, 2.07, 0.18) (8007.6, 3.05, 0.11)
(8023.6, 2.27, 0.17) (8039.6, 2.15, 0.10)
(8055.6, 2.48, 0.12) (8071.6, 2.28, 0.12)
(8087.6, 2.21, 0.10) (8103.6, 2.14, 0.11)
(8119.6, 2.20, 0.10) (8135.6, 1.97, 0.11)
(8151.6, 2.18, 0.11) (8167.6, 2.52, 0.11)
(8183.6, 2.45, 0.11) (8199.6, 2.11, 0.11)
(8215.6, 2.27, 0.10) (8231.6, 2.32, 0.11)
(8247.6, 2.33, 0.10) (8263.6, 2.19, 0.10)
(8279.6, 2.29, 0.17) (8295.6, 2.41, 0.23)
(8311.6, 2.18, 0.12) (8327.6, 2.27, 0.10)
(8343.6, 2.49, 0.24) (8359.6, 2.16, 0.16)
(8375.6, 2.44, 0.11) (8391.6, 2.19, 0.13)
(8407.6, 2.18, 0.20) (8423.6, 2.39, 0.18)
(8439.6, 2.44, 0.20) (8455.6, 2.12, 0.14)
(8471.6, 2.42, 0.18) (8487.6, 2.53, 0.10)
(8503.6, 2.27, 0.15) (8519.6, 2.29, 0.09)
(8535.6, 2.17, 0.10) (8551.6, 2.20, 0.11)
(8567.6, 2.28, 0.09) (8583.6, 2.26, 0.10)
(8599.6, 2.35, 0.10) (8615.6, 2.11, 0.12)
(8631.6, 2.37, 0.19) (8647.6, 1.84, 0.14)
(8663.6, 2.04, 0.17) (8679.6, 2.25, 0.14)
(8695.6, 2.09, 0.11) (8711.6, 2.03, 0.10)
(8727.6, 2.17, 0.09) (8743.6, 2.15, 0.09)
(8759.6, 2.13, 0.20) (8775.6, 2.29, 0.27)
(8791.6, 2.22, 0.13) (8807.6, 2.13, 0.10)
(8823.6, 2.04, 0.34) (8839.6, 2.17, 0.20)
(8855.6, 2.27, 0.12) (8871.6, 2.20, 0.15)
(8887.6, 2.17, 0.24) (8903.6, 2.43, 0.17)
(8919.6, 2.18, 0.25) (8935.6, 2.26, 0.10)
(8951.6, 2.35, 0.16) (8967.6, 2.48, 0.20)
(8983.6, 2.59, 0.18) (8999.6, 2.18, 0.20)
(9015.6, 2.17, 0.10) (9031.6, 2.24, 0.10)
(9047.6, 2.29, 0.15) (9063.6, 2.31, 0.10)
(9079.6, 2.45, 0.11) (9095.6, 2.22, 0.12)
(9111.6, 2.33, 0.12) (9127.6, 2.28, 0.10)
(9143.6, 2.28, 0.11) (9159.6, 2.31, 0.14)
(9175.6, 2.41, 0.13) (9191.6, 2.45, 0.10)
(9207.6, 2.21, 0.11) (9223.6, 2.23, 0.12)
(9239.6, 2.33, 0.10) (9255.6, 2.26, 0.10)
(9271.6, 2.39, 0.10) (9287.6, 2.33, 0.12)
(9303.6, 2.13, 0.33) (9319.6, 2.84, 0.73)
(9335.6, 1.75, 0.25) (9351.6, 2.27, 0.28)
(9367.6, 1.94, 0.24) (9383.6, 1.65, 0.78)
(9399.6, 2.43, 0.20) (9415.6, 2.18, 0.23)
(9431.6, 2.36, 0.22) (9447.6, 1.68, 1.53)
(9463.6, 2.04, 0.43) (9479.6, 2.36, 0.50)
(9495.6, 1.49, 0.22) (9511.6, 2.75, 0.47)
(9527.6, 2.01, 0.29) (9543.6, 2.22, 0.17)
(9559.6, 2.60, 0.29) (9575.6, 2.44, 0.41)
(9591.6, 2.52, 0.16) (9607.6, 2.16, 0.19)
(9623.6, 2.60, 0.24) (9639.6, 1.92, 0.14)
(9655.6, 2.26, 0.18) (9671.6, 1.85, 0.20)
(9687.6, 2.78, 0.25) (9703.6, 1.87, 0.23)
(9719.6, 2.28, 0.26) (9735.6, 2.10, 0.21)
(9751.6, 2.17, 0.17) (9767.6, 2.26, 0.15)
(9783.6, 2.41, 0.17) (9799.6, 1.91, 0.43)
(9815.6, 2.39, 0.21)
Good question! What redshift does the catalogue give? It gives 0.215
